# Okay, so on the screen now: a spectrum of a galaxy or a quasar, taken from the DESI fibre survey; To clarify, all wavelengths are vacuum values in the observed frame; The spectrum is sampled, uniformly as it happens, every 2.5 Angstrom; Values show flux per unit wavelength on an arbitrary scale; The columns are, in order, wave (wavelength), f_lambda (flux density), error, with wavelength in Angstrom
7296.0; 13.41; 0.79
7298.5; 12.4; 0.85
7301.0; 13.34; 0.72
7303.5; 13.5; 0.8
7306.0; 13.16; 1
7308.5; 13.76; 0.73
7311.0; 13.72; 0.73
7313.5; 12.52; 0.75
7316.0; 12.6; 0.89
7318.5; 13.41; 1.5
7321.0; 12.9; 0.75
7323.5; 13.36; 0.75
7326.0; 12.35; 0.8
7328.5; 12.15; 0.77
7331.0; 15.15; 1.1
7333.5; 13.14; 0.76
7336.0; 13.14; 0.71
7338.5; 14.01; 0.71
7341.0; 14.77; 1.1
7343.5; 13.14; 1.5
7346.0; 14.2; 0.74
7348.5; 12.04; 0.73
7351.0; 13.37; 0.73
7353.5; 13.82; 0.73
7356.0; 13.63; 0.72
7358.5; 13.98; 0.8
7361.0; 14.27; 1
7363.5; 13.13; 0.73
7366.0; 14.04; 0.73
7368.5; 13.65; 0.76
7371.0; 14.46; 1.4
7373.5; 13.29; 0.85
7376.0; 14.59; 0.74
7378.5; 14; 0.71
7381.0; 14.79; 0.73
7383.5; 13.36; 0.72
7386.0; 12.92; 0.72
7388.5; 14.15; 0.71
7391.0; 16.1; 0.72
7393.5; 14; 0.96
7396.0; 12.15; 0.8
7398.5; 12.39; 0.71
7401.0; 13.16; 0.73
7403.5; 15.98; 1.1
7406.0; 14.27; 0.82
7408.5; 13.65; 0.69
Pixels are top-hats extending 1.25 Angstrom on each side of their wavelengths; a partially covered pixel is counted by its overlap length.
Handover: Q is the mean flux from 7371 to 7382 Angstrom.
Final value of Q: 14.2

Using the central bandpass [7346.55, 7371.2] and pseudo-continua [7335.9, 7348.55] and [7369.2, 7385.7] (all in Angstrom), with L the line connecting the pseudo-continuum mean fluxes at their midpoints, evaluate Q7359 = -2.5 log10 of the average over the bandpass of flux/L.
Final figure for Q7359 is 0.02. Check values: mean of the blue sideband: 13.7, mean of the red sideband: 14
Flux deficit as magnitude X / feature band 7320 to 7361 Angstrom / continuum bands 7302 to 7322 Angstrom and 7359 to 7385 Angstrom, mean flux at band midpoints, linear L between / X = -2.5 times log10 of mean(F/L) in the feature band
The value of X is 0.01 mag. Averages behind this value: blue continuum 13.2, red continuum 13.9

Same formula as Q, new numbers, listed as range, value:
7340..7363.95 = 13.6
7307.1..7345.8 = 13.4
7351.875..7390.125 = 13.9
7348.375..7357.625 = 13.4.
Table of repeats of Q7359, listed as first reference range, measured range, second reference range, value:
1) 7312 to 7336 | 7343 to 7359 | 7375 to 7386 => 0.01 mag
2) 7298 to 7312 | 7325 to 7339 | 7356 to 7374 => 0.02 mag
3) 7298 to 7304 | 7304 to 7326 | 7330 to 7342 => 0.03 mag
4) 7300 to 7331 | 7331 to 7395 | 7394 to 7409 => -0.04 mag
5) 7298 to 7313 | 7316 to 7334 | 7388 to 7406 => 0.02 mag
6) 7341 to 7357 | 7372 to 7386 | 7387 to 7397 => 0.00 mag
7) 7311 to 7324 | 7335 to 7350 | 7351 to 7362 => 0.00 mag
